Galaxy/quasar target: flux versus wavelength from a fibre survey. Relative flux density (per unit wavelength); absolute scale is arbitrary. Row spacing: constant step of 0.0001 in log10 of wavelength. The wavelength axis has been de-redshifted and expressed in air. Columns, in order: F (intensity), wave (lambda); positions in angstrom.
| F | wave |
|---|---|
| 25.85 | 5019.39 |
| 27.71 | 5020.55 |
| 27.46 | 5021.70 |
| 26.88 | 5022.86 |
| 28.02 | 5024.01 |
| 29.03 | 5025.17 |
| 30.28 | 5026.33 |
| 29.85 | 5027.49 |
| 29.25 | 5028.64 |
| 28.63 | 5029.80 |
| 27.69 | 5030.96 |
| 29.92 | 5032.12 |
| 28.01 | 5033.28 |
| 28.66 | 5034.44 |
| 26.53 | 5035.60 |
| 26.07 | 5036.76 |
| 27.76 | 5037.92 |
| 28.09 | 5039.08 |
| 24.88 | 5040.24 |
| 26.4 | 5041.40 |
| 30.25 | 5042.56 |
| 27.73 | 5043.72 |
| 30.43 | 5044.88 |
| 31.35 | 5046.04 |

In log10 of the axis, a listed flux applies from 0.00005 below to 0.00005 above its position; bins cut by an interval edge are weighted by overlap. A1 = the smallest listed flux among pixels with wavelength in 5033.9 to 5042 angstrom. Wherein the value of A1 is 24.88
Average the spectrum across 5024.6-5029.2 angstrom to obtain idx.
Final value 29.6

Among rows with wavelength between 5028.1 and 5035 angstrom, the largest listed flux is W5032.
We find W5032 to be 29.92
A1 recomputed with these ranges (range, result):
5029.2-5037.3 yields 26.07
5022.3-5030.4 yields 26.88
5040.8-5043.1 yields 26.4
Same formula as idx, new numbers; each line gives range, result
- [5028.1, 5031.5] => 28.5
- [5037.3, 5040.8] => 26.9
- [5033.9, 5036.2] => 27.6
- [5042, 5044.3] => 29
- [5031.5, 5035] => 28.8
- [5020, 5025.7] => 27.8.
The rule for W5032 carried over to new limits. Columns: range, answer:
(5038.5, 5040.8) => 28.09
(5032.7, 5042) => 28.66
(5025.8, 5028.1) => 30.28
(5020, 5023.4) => 27.71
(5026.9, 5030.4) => 29.85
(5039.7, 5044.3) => 30.25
